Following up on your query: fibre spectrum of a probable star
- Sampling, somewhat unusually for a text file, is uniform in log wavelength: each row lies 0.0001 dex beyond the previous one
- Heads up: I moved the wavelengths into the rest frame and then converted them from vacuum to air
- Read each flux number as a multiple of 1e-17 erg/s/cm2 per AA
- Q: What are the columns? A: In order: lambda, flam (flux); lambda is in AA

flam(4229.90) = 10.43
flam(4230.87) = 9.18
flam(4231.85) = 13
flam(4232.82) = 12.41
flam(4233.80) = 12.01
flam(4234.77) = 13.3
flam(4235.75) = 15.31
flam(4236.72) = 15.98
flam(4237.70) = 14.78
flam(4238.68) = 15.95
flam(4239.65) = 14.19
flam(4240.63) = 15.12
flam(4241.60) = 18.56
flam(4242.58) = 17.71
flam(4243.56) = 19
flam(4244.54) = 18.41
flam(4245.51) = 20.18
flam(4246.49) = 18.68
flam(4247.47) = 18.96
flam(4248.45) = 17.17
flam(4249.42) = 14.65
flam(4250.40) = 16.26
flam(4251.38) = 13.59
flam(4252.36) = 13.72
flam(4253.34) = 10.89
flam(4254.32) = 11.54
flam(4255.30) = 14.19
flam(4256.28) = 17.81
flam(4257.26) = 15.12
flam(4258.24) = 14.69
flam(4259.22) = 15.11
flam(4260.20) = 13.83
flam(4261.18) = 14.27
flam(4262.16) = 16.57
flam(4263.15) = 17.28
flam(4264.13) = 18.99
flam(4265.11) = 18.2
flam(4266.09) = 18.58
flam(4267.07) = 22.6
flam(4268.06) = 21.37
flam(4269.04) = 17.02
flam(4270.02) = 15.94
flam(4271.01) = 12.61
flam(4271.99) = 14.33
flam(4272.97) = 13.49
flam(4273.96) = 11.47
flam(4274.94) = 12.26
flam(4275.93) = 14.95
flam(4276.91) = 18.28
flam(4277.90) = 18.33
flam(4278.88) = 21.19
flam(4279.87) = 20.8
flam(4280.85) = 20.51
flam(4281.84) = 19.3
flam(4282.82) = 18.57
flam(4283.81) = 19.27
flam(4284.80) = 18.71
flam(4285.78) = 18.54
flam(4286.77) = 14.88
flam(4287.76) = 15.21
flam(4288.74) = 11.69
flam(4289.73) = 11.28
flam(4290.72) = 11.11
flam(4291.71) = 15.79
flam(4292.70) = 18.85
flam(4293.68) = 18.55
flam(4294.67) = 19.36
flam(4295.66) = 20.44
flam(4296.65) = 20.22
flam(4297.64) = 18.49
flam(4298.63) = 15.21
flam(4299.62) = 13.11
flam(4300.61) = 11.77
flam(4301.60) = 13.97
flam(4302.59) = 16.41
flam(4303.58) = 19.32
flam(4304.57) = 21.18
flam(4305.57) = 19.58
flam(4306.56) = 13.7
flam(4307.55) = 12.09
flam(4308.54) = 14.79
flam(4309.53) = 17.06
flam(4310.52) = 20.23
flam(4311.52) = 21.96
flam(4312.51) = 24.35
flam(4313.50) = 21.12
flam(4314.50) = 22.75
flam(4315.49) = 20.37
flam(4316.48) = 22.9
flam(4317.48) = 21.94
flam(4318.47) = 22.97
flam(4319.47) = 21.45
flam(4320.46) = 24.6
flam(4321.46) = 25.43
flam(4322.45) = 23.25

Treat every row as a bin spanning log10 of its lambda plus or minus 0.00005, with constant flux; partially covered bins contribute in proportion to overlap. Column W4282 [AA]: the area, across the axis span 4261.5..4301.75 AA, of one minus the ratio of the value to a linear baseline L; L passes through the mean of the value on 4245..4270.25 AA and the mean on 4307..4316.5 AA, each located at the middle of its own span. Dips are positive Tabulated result 2.2 AA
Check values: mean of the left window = 16.4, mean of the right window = 19.6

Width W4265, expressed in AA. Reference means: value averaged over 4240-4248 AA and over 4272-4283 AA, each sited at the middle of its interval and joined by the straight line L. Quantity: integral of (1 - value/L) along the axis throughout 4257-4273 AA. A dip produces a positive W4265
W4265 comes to 0.8 AA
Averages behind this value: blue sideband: 18.2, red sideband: 17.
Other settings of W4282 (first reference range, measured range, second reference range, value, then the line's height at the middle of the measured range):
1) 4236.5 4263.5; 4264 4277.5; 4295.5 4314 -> 0.1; 16.5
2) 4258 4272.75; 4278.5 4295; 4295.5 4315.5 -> 0.1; 17.4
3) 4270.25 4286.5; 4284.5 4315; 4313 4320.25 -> 4.1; 19.8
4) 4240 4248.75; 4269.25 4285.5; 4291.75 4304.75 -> 0.7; 17.6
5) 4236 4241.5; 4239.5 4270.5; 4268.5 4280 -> -2.0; 15.6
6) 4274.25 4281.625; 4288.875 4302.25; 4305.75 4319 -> 2.1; 18.8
